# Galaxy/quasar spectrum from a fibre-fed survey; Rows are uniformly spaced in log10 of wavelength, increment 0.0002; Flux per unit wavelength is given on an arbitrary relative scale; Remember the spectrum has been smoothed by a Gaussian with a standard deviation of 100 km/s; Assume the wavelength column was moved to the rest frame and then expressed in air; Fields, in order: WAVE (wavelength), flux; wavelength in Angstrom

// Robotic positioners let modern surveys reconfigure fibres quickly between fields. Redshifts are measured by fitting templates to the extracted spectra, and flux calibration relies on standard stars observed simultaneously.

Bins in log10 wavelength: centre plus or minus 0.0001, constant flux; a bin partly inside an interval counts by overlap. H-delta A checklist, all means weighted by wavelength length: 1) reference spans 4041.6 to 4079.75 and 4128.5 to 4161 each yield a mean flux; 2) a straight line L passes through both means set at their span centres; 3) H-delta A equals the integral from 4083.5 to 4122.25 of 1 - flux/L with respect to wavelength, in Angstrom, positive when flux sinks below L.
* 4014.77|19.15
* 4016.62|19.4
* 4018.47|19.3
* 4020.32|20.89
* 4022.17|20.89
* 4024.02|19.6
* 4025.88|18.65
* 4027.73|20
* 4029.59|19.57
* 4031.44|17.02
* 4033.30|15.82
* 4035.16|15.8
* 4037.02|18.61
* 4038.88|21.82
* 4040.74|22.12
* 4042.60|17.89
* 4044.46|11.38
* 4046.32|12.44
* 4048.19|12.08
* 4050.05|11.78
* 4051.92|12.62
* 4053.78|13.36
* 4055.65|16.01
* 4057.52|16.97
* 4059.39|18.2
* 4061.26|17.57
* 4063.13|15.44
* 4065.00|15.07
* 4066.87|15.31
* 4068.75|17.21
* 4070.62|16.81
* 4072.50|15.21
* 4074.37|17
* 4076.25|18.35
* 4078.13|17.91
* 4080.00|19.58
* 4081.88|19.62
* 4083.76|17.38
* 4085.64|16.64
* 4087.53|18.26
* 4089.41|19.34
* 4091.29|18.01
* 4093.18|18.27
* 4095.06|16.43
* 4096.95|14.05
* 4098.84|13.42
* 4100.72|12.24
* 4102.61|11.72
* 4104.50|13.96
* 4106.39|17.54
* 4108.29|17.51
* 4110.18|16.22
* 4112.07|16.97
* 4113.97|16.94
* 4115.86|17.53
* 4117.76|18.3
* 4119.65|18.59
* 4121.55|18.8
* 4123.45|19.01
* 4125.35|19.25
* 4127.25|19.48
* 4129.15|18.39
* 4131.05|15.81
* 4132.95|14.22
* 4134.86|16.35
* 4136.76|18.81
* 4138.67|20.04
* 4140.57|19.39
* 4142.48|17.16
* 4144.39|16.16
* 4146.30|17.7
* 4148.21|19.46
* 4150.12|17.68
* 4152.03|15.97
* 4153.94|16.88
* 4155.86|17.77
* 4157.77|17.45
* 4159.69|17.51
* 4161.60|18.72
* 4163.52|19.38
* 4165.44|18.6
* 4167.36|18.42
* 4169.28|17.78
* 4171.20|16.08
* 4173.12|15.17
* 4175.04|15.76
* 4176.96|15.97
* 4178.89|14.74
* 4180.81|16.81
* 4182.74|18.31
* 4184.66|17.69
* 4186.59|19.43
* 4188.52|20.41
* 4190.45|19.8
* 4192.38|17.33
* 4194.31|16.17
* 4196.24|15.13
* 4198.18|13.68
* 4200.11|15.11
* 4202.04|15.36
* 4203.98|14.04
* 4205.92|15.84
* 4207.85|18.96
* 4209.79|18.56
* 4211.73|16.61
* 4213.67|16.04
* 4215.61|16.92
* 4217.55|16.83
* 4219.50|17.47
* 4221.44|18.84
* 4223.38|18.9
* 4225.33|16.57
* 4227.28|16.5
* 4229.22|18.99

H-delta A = -0.12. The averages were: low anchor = 15.5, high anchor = 17.5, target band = 16.5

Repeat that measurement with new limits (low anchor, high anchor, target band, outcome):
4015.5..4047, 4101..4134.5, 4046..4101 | 4.6 Angstrom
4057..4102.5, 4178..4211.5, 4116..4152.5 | -2.4 Angstrom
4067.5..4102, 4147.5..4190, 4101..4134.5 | 0.4 Angstrom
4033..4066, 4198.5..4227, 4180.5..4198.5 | -1.1 Angstrom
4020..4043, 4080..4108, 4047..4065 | 3.1 Angstrom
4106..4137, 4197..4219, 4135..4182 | -1.2 Angstrom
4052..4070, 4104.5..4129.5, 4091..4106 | 2.2 Angstrom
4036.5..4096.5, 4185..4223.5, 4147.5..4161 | -0.5 Angstrom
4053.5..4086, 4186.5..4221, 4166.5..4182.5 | 0.4 Angstrom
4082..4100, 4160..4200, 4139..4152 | -0.6 Angstrom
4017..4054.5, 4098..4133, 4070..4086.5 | -0.7 Angstrom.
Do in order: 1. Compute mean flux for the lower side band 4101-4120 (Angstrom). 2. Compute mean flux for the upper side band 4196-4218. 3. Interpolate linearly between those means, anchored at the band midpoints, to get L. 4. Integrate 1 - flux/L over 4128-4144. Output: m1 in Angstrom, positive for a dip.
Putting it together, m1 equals -1.2 Angstrom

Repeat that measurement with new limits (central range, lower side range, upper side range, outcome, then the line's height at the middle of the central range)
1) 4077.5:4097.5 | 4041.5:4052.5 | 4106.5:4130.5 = -2.4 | 15.9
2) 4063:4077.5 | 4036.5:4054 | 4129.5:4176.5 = -0.5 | 15.9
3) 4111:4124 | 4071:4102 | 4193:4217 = -1.0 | 16.7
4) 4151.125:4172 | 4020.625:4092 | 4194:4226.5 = -1.2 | 16.7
